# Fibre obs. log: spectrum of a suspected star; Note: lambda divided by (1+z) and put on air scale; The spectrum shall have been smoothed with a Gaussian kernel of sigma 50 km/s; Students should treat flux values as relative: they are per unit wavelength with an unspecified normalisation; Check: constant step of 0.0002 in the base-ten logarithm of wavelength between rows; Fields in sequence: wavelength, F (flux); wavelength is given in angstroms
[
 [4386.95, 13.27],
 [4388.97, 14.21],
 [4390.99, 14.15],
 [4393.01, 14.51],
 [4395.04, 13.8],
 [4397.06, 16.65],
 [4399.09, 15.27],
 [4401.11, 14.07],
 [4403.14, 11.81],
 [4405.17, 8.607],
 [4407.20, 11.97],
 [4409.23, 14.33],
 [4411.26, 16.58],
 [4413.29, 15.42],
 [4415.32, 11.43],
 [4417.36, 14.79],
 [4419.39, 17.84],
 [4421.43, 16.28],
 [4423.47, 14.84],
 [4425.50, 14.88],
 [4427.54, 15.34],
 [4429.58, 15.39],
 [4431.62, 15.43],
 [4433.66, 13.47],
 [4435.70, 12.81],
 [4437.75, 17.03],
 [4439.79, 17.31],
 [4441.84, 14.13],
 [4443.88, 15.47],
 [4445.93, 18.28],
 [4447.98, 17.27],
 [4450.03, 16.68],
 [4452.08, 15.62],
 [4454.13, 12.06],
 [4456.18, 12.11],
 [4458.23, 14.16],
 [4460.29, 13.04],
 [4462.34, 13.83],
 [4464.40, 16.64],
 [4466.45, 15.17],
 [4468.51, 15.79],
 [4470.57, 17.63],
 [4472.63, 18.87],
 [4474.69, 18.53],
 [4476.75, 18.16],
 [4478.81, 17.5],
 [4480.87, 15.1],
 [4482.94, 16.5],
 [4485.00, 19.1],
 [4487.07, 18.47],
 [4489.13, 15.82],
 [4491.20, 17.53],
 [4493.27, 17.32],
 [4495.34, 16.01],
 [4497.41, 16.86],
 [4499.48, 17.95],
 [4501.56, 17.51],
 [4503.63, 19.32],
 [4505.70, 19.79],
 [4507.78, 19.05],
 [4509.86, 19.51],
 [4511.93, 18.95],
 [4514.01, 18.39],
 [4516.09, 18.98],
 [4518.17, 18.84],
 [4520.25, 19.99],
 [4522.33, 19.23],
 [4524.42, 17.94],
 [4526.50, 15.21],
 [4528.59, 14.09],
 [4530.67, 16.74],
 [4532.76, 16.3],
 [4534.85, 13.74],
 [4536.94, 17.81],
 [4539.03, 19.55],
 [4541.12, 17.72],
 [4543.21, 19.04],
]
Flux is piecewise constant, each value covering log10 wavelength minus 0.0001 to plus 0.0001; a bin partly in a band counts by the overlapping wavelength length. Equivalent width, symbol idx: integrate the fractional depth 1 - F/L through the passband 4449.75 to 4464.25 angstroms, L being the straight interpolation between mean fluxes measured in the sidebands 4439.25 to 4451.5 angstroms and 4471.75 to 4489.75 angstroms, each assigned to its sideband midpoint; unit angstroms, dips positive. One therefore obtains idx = 2.5 angstroms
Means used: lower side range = 16.5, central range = 13.9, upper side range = 17.6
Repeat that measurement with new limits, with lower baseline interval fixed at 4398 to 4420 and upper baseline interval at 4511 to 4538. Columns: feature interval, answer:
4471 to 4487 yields -1.8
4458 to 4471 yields 0.3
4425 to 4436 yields -0.2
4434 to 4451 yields -1.4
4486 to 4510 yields -1.9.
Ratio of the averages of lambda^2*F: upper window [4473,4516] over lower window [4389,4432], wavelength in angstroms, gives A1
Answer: 1.3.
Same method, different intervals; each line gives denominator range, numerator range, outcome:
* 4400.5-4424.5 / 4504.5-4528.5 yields 1.39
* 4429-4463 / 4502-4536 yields 1.23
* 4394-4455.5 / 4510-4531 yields 1.26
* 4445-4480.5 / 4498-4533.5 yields 1.16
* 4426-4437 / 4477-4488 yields 1.22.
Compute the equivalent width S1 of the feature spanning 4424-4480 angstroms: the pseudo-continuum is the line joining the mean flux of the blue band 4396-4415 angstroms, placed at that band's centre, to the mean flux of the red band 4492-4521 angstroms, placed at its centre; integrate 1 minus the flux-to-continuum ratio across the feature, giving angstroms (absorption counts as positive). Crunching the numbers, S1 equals 1.0 angstroms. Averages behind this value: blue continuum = 13.8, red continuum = 18.4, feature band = 15.6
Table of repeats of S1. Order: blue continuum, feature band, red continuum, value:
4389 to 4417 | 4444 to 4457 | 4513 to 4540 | -0.19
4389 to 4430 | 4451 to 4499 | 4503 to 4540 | 0.87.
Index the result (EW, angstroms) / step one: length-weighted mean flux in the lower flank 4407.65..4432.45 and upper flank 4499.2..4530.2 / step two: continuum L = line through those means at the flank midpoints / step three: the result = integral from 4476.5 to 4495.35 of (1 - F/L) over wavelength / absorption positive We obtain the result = 0.2 angstroms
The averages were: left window 15.1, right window 18.3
